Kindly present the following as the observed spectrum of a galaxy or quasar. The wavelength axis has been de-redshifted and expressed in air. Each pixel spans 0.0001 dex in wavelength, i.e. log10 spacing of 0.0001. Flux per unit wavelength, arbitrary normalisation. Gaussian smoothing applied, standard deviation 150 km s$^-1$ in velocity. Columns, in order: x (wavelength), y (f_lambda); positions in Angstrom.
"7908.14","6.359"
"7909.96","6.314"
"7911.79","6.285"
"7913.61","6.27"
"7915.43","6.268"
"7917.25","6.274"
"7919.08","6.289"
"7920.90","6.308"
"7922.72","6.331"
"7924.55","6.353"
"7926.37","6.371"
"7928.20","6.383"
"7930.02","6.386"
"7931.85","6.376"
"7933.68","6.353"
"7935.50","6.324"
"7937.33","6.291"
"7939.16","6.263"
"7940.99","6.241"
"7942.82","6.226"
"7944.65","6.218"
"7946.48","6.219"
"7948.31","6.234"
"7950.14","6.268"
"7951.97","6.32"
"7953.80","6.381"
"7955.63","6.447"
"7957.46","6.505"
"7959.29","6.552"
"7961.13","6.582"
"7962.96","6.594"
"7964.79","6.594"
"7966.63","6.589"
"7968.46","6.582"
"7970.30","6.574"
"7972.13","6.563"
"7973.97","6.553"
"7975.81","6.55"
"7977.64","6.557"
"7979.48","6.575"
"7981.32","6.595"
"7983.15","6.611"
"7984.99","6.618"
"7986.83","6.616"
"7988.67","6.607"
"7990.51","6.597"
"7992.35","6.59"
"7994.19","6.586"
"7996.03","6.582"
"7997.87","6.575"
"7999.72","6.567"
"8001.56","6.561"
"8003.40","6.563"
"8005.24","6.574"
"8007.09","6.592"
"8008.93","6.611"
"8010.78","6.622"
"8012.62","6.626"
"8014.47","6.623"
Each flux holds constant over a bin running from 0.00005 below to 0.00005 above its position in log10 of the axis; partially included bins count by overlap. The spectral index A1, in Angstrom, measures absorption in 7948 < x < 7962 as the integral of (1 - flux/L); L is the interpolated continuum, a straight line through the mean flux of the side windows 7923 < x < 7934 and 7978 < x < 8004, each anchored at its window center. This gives 0.1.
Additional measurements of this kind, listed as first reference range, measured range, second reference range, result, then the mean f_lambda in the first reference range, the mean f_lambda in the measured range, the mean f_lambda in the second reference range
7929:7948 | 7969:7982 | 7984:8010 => -0.2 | 6.29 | 6.56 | 6.59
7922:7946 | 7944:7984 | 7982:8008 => -0.2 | 6.31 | 6.49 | 6.59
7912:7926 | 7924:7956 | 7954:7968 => 0.6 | 6.3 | 6.31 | 6.55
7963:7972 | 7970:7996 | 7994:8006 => 0.0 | 6.59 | 6.59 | 6.57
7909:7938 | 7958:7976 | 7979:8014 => -0.2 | 6.32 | 6.57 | 6.59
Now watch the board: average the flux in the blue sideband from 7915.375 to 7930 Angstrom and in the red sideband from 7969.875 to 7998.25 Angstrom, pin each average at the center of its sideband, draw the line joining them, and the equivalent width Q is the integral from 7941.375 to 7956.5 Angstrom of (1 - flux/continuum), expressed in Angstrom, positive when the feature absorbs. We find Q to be 0.4 Angstrom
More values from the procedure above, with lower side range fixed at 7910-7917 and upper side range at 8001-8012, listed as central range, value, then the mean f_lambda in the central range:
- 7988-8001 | -0.07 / 6.58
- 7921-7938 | -0.05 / 6.35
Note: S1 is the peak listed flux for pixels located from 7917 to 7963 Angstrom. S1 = 6.594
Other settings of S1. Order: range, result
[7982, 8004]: 6.618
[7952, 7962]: 6.582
